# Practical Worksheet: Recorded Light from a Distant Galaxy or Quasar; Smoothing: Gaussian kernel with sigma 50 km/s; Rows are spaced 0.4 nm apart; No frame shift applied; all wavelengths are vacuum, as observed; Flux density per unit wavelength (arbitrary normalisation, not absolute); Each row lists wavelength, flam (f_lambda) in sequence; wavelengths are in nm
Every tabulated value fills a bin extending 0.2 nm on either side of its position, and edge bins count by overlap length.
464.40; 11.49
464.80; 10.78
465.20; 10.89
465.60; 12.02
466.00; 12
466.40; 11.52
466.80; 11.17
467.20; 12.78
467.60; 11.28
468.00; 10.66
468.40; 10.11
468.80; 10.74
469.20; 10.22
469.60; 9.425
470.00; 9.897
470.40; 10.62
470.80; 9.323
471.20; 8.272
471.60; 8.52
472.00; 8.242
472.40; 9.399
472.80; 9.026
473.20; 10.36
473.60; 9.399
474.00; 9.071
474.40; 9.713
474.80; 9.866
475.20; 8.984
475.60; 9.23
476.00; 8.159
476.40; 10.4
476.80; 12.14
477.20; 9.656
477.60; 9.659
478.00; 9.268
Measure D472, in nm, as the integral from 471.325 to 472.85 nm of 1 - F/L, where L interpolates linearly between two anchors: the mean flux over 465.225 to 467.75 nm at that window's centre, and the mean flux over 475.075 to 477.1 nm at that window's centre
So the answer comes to 0.267 nm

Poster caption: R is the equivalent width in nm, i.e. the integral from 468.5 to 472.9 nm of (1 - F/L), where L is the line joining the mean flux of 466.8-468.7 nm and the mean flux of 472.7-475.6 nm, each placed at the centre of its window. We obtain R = 0.41 nm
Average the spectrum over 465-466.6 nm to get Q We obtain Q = 11.6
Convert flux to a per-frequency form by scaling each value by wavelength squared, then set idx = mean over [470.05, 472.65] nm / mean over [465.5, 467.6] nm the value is 0.8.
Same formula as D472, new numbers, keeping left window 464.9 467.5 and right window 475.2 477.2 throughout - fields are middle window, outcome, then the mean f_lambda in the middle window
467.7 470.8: 0.25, 10.2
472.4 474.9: 0.19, 9.55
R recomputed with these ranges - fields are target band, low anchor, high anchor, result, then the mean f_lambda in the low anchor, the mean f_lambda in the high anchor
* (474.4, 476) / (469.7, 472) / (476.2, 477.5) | 0.16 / 9.24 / 10.6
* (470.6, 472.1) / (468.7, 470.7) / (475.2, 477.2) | 0.21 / 10.1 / 9.85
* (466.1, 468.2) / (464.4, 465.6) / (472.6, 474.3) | -0.15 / 11.1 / 9.48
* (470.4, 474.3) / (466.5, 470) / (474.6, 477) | 0.41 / 10.8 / 9.8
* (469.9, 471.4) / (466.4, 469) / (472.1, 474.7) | 0.11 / 11.2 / 9.46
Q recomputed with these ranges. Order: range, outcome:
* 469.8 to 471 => 9.95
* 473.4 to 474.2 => 9.24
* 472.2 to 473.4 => 9.59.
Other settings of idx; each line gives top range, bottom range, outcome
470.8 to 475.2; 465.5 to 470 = 0.85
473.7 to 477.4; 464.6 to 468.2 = 0.88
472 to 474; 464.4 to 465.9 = 0.86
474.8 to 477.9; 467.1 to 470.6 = 0.95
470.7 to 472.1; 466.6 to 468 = 0.75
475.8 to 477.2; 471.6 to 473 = 1.17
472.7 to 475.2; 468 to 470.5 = 0.96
